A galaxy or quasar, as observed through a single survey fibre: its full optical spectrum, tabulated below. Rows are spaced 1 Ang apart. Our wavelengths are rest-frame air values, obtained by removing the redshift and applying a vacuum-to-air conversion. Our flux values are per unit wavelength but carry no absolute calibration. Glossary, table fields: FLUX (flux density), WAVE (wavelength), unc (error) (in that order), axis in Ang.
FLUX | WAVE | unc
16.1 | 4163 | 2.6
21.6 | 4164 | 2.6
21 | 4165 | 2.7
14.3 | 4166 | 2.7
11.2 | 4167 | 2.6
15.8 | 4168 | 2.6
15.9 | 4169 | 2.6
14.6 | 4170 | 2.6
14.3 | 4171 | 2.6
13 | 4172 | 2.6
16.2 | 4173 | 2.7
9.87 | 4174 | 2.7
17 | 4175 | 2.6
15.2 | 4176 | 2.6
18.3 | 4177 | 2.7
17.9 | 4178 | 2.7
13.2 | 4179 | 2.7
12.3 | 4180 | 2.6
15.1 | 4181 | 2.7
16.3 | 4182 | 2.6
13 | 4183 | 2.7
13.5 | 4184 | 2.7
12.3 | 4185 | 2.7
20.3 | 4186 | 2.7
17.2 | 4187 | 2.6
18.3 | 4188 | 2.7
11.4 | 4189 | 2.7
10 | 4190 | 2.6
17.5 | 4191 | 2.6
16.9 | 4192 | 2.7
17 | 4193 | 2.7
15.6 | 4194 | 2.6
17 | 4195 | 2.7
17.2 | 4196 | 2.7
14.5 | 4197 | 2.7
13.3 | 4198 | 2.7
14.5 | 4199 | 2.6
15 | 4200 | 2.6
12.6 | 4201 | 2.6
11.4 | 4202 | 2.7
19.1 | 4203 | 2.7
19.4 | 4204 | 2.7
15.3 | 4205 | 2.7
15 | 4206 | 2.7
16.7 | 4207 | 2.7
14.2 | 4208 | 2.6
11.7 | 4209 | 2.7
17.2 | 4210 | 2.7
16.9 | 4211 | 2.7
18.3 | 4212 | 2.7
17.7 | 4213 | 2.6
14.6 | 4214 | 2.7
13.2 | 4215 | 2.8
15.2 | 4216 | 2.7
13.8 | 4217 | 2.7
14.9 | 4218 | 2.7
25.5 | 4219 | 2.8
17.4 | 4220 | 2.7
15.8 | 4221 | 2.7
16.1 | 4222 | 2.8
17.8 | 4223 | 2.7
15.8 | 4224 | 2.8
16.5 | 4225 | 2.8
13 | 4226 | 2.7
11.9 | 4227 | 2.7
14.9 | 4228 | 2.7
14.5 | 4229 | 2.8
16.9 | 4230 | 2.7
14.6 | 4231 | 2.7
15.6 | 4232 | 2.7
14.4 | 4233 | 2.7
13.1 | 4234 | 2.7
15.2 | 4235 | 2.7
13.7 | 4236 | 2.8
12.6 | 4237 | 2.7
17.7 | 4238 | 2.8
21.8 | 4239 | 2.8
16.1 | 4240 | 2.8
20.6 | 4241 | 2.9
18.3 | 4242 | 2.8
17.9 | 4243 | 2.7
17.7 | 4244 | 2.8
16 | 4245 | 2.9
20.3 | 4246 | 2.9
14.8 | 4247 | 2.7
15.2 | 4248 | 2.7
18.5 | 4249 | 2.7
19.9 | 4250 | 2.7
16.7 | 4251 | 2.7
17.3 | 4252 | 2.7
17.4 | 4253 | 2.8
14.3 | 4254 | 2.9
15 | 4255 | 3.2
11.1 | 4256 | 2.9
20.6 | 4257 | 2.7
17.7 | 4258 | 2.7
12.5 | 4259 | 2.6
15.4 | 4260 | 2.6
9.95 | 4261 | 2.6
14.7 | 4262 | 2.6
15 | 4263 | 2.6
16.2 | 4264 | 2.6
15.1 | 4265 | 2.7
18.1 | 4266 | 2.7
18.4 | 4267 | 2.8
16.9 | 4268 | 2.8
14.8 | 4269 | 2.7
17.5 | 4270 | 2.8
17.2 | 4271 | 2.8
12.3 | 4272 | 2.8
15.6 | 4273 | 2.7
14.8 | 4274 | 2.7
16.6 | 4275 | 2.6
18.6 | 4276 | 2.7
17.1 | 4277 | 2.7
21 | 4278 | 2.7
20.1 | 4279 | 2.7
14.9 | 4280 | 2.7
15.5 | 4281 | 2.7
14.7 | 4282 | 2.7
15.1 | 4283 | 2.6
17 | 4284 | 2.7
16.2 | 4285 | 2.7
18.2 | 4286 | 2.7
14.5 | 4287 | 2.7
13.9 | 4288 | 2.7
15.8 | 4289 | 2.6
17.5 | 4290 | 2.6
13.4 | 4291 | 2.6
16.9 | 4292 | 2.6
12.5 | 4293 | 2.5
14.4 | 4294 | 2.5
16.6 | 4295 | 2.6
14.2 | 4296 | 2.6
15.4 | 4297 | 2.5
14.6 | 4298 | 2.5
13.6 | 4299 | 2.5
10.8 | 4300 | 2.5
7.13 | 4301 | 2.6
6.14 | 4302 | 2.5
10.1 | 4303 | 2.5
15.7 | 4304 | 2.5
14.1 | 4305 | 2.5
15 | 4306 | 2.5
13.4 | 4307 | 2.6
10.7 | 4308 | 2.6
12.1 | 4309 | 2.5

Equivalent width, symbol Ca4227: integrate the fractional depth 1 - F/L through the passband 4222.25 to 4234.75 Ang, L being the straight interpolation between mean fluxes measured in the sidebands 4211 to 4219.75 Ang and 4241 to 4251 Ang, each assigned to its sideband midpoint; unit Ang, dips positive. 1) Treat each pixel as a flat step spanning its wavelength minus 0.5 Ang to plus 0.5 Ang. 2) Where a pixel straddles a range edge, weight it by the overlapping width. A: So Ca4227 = 1.6 Ang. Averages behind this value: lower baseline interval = 16.7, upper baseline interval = 17.7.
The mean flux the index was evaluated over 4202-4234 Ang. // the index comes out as 15.8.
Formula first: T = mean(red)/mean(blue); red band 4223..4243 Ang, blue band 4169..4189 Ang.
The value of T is 1.0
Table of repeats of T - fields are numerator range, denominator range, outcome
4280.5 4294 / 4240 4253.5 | 0.87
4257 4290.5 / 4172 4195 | 1.06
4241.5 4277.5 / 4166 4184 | 1.11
